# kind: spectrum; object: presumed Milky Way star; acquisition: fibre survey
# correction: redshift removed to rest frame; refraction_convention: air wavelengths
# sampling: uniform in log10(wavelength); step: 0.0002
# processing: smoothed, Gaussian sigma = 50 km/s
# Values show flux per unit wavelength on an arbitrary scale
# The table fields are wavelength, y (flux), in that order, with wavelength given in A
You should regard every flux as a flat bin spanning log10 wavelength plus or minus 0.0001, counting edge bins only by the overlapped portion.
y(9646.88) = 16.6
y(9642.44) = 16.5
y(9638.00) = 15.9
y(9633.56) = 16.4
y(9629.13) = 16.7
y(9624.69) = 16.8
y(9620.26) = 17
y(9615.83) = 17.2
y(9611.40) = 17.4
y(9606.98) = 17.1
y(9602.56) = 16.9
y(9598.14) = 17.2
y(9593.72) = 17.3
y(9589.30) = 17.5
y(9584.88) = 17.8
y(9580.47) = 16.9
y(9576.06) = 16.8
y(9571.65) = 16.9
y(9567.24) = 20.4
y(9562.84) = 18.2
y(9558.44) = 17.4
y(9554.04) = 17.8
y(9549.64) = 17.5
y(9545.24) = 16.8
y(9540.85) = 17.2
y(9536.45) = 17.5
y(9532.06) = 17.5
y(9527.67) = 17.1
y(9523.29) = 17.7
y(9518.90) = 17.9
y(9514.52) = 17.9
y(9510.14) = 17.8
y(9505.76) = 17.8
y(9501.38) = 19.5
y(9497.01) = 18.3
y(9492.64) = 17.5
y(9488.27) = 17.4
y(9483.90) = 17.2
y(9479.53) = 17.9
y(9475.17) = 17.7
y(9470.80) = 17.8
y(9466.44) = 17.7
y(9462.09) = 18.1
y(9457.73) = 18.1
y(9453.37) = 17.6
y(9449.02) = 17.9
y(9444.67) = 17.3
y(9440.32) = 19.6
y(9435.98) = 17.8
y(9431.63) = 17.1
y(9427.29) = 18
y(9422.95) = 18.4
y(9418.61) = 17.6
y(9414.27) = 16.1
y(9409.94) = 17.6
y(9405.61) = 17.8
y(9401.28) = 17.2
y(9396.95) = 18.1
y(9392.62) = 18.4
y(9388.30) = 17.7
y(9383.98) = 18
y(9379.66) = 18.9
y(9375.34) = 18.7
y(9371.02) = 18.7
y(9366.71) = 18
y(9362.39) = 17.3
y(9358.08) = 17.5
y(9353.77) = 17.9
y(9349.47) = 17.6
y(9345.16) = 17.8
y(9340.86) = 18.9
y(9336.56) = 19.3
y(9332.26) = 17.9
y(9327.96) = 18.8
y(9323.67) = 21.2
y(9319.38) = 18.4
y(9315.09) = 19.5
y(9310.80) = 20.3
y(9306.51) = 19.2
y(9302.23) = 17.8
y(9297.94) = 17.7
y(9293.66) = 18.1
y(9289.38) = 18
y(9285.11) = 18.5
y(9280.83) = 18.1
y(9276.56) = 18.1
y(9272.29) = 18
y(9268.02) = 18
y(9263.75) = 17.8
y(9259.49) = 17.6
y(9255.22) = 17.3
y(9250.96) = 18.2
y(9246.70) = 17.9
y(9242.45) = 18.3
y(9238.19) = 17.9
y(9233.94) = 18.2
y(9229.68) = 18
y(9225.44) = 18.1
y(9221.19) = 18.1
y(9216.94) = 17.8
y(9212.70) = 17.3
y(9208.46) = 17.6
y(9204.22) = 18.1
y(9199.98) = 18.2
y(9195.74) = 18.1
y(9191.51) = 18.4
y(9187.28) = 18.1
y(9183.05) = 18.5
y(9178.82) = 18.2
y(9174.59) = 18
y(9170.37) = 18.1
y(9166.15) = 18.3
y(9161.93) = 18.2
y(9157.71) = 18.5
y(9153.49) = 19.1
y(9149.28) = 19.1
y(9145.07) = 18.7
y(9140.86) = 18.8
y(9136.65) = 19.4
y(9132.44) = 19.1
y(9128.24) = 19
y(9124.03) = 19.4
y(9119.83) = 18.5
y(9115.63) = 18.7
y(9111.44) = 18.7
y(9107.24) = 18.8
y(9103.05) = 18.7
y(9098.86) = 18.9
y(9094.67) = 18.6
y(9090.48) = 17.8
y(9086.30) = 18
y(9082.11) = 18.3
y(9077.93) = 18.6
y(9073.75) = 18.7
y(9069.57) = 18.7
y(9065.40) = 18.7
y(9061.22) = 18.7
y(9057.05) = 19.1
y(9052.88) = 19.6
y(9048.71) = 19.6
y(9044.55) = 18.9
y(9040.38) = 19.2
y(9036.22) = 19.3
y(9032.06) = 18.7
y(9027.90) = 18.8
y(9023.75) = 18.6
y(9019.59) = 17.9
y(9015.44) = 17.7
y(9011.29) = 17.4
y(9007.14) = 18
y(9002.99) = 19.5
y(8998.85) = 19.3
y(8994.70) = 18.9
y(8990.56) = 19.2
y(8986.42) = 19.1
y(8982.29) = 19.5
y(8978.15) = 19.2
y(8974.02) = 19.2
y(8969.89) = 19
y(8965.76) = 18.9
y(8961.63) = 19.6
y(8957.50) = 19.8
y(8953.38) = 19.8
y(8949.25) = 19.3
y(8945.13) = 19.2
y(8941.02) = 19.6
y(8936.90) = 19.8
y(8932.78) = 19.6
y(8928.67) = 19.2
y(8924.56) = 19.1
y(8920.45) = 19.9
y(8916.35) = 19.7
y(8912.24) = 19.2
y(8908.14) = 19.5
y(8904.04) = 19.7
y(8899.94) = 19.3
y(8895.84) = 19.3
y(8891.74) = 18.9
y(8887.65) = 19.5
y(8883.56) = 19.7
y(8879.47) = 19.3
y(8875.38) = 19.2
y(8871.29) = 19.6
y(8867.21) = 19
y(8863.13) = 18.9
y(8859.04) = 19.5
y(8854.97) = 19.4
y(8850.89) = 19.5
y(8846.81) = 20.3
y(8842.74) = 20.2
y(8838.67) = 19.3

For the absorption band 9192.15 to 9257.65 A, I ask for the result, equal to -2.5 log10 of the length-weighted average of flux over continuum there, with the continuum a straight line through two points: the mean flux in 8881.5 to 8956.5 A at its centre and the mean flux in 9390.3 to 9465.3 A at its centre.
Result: 0.031 mag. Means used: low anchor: 19.5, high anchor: 17.8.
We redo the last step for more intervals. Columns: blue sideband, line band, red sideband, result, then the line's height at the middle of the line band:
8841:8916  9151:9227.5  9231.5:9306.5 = 0.009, 18.3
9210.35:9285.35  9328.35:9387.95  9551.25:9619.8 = -0.024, 17.8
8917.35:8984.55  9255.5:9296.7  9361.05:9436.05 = 0.018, 18.3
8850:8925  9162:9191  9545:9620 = 0.022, 18.6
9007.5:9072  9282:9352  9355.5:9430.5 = -0.037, 18.1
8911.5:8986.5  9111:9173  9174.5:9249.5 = -0.021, 18.4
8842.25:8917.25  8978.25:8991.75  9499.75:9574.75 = -0.005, 19.2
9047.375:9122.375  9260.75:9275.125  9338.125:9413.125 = 0.020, 18.3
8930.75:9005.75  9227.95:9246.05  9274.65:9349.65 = 0.042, 18.8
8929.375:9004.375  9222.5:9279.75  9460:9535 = 0.034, 18.5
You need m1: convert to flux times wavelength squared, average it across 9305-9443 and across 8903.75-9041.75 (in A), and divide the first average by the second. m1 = 1.0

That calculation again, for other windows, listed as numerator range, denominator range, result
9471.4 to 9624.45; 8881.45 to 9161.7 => 1.04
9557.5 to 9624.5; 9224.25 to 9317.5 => 1.03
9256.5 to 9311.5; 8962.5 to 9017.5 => 1.03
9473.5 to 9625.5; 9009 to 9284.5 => 1.04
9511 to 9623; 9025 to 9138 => 1.03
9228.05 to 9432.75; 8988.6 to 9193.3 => 1.02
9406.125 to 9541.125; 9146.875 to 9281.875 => 1.04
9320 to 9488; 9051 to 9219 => 1.03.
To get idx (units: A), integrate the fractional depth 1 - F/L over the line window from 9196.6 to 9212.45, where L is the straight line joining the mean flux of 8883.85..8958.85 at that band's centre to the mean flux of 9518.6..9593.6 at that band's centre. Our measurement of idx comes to 0.6 A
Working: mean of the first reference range 19.5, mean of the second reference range 17.6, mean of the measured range 17.9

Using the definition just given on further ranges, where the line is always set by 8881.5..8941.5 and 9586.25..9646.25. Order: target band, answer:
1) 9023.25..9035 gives 0.17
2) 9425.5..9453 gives -0.58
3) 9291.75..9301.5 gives 0.10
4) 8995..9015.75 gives 0.70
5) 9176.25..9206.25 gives 0.37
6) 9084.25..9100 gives 0.43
